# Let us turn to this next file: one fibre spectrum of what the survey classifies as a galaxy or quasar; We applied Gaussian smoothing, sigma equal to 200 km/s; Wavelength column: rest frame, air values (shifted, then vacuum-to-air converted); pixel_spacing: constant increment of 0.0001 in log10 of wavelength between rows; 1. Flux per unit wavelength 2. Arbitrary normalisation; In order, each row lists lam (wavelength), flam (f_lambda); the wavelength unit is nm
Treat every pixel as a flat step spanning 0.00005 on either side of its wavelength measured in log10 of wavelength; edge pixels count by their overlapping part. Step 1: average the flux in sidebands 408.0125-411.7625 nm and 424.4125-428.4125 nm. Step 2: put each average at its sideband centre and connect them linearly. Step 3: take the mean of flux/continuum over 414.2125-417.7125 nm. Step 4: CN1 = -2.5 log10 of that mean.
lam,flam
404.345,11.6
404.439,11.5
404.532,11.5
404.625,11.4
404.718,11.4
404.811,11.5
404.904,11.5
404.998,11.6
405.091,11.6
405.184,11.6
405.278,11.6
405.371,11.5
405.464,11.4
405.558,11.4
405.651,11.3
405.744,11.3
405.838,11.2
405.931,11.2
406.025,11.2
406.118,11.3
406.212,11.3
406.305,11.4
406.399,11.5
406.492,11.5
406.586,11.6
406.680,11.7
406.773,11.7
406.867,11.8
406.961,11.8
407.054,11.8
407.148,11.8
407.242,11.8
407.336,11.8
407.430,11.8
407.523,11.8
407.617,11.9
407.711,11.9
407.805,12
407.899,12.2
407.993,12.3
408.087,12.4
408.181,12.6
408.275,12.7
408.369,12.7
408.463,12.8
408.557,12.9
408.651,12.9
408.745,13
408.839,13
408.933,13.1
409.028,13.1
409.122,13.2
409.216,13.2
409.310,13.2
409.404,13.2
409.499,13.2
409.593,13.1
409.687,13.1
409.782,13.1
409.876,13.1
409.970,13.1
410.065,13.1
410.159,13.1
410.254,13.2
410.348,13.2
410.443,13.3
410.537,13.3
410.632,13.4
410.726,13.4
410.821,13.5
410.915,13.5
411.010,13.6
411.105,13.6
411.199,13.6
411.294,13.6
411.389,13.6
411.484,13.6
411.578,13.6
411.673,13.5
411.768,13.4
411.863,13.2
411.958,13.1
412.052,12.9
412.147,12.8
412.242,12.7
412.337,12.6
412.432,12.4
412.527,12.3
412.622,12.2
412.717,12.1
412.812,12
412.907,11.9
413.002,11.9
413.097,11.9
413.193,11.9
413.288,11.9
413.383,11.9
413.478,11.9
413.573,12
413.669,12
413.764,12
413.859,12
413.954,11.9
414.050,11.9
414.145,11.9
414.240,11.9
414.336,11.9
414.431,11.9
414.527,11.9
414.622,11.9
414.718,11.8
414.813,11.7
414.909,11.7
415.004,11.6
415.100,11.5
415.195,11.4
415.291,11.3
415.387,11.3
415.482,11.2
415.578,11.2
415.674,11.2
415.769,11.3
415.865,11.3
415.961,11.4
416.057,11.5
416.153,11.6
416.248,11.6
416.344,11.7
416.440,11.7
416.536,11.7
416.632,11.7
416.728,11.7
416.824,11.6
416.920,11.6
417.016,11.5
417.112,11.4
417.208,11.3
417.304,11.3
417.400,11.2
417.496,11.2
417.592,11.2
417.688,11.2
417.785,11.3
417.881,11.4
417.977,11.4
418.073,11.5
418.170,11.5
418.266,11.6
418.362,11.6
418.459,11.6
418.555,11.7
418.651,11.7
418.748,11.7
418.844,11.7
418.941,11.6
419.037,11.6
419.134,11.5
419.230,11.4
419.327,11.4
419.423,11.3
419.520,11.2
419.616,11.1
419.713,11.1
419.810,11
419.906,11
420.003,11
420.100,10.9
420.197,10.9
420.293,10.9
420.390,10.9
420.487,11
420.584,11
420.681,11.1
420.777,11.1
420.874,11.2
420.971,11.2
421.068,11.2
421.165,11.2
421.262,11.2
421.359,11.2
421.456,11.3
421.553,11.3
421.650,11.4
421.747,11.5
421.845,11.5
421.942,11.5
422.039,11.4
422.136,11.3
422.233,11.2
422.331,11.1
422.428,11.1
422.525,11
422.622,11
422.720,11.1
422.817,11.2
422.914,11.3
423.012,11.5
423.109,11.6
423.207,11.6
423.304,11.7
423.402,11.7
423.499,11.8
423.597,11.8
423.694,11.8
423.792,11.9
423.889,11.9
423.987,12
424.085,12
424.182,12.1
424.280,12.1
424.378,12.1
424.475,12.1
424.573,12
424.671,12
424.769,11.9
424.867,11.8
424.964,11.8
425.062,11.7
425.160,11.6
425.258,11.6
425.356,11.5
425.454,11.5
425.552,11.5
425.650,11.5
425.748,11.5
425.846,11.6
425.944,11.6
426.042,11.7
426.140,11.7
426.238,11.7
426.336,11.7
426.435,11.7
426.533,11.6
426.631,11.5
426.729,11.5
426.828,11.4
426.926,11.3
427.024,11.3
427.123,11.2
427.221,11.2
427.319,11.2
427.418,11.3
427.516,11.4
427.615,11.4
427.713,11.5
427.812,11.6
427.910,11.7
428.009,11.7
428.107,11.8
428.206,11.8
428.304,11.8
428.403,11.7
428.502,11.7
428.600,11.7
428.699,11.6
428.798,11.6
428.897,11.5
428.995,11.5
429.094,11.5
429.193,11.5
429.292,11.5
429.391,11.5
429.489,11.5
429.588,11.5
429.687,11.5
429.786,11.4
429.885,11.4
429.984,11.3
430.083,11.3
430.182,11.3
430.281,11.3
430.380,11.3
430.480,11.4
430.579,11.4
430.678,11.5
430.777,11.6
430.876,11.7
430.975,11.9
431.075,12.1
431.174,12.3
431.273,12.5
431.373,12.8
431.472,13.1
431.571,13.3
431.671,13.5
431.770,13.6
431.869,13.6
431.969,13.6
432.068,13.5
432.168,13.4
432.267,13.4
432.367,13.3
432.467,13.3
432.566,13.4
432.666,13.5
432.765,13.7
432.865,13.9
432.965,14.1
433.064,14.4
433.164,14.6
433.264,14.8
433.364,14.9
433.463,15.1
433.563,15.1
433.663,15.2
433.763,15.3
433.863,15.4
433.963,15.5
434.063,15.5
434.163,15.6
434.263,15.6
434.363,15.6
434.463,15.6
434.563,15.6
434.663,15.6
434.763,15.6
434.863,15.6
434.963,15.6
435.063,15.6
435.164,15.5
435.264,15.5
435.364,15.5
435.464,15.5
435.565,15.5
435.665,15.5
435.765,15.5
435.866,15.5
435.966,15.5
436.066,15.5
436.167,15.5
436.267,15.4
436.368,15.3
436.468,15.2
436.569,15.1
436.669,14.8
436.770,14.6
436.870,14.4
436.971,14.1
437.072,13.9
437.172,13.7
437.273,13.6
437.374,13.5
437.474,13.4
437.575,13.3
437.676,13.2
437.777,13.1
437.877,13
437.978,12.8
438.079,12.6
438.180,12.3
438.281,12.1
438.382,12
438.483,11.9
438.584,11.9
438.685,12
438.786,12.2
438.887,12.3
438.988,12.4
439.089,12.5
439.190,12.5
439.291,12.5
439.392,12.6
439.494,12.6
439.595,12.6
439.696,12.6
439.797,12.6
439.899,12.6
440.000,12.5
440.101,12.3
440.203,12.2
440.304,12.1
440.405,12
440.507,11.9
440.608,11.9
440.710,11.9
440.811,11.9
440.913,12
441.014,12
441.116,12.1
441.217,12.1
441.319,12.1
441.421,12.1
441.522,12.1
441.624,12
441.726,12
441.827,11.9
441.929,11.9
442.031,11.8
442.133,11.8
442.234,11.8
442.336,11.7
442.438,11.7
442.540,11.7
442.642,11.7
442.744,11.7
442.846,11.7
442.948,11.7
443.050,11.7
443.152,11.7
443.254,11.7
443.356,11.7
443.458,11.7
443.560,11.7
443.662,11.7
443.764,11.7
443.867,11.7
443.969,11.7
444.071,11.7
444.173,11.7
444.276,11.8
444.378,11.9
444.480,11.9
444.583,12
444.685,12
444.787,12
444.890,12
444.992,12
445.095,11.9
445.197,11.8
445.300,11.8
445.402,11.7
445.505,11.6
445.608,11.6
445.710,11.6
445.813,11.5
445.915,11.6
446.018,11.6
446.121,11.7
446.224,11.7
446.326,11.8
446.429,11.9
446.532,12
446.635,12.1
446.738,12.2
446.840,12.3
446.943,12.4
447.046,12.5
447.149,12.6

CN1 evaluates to 0.10 mag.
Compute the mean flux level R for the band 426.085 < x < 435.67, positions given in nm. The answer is 12.9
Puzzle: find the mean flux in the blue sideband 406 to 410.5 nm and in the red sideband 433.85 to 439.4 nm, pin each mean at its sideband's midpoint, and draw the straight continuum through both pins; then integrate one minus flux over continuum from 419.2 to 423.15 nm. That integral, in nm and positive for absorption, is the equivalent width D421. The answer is 0.62 nm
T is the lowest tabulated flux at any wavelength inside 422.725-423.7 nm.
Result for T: 11.2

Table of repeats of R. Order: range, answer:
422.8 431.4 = 11.6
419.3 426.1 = 11.4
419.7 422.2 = 11.2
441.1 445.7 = 11.8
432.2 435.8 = 15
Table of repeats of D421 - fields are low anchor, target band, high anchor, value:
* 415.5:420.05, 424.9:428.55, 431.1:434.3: 0.407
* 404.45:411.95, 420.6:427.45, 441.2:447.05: 0.366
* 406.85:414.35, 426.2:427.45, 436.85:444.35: 0.101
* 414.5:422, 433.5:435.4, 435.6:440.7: -0.376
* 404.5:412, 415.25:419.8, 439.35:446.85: 0.320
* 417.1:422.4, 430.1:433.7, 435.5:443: -0.244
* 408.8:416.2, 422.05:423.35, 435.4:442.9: 0.141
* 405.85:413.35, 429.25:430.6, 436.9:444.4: 0.104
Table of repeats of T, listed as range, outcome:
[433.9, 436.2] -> 15.5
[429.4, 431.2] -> 11.3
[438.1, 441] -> 11.9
